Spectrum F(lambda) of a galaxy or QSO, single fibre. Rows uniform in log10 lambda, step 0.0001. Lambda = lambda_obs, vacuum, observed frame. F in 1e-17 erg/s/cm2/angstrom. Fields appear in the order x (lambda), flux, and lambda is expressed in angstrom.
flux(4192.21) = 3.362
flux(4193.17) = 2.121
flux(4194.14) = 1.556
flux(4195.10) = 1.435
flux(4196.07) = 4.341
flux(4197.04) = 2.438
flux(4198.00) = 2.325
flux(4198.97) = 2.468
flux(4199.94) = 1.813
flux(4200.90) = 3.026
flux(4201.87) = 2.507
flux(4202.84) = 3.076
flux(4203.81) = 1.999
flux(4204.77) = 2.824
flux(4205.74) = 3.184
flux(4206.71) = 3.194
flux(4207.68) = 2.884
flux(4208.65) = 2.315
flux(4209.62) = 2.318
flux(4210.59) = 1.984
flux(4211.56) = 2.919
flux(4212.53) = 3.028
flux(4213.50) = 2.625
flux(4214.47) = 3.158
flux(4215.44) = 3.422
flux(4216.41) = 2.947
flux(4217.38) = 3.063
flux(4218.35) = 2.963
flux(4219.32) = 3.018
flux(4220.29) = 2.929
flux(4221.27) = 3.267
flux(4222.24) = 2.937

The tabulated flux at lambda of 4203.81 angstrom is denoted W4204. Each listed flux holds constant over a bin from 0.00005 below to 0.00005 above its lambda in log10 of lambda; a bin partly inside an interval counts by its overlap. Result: 1.999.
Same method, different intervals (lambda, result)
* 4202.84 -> 3.076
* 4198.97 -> 2.468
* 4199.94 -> 1.813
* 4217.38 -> 3.063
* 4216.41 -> 2.947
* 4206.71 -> 3.194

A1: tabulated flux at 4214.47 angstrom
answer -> 3.158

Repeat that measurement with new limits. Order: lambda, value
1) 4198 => 2.325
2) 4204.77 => 2.824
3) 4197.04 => 2.438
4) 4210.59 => 1.984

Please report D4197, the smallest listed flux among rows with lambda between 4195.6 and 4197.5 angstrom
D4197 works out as 2.438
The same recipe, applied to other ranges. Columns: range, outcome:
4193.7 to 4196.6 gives 1.435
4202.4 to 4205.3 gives 1.999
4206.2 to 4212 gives 1.984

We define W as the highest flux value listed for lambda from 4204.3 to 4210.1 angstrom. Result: 3.194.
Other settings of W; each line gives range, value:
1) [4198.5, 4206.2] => 3.184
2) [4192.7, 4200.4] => 4.341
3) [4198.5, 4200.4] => 2.468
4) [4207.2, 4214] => 3.028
